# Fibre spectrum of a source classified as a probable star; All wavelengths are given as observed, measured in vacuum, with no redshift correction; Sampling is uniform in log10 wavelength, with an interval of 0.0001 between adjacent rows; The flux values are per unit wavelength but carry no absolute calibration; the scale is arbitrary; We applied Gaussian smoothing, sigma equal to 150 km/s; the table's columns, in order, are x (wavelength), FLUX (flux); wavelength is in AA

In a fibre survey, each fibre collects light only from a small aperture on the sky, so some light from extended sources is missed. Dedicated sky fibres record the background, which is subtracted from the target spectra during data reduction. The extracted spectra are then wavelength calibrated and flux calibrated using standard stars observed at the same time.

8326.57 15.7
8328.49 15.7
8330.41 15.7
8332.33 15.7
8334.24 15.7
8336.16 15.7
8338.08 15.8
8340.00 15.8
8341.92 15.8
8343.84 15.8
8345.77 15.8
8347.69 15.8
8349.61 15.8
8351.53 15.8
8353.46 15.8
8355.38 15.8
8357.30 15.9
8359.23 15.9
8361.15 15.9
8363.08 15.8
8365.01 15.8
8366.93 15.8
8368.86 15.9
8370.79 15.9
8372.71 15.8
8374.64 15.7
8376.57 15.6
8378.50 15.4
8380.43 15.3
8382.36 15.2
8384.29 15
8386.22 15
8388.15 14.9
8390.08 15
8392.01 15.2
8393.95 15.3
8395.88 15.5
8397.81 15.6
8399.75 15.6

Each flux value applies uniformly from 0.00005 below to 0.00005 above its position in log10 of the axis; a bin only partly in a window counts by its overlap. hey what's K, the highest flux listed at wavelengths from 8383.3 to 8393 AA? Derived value 15.2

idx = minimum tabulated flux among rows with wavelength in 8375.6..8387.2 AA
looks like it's 15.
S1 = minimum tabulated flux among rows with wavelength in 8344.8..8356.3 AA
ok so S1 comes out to 15.8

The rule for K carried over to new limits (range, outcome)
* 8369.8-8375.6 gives 15.9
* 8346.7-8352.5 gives 15.8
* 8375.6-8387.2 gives 15.6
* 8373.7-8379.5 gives 15.7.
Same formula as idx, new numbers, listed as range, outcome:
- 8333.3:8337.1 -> 15.7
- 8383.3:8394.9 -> 14.9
